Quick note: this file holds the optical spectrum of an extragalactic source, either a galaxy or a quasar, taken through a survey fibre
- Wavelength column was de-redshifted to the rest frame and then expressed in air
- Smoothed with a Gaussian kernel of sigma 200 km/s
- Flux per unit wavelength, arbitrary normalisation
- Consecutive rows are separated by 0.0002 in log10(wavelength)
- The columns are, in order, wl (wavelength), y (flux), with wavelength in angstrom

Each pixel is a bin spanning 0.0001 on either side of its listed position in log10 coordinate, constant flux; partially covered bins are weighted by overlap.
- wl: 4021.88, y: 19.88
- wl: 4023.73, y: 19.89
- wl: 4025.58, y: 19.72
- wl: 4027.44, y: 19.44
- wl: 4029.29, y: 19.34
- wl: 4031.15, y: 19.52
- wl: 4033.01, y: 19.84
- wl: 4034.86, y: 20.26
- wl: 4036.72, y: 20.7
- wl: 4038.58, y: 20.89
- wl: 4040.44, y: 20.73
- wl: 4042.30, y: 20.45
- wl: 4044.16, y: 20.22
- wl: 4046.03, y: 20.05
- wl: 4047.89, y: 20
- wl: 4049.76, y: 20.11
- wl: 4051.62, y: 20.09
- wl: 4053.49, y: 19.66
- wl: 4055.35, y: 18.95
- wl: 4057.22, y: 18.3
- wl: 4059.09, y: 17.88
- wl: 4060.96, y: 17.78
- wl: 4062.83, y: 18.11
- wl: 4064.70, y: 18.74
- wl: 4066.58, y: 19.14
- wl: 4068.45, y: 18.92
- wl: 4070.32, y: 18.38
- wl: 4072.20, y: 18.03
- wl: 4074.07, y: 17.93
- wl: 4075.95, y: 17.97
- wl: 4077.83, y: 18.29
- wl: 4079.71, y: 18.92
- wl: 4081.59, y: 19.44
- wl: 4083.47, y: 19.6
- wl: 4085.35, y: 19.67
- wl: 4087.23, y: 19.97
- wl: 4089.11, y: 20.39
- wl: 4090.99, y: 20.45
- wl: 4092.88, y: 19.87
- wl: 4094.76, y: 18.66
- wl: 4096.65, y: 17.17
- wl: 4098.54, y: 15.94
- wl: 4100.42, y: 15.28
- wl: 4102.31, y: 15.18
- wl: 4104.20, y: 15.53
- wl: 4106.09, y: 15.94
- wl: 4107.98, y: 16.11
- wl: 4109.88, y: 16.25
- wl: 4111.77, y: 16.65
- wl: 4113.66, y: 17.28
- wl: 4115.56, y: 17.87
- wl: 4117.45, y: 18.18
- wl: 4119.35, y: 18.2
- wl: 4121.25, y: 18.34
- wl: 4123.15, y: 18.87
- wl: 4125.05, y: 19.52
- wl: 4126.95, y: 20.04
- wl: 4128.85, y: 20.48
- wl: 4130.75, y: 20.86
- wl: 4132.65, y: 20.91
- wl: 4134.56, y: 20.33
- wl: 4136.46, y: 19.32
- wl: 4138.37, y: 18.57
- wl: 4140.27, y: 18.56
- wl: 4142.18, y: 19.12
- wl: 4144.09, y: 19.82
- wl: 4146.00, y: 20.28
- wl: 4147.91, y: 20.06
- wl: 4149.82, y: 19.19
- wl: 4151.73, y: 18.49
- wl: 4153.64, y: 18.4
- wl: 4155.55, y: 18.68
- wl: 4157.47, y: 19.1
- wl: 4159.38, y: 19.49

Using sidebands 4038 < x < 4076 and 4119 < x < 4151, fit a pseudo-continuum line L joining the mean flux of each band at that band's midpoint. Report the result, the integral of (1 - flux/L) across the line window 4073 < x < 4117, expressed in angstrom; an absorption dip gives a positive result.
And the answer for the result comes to 3.5 angstrom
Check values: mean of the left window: 19.2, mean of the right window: 19.6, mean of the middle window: 17.8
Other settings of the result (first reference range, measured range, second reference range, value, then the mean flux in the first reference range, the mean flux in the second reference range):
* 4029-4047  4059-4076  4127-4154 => 1.5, 20.2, 19.6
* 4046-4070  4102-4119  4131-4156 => 2.3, 19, 19.4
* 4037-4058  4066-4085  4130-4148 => 1.2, 20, 19.8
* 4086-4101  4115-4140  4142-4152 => -0.2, 18.6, 19.6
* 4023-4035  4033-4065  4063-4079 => -0.9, 19.7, 18.4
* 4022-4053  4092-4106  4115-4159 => 2.0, 20.1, 19.3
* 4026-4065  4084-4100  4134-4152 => 0.5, 19.6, 19.4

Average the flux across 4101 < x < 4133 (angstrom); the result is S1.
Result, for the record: 17.9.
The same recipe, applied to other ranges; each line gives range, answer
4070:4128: 18.1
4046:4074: 18.9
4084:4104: 18.2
